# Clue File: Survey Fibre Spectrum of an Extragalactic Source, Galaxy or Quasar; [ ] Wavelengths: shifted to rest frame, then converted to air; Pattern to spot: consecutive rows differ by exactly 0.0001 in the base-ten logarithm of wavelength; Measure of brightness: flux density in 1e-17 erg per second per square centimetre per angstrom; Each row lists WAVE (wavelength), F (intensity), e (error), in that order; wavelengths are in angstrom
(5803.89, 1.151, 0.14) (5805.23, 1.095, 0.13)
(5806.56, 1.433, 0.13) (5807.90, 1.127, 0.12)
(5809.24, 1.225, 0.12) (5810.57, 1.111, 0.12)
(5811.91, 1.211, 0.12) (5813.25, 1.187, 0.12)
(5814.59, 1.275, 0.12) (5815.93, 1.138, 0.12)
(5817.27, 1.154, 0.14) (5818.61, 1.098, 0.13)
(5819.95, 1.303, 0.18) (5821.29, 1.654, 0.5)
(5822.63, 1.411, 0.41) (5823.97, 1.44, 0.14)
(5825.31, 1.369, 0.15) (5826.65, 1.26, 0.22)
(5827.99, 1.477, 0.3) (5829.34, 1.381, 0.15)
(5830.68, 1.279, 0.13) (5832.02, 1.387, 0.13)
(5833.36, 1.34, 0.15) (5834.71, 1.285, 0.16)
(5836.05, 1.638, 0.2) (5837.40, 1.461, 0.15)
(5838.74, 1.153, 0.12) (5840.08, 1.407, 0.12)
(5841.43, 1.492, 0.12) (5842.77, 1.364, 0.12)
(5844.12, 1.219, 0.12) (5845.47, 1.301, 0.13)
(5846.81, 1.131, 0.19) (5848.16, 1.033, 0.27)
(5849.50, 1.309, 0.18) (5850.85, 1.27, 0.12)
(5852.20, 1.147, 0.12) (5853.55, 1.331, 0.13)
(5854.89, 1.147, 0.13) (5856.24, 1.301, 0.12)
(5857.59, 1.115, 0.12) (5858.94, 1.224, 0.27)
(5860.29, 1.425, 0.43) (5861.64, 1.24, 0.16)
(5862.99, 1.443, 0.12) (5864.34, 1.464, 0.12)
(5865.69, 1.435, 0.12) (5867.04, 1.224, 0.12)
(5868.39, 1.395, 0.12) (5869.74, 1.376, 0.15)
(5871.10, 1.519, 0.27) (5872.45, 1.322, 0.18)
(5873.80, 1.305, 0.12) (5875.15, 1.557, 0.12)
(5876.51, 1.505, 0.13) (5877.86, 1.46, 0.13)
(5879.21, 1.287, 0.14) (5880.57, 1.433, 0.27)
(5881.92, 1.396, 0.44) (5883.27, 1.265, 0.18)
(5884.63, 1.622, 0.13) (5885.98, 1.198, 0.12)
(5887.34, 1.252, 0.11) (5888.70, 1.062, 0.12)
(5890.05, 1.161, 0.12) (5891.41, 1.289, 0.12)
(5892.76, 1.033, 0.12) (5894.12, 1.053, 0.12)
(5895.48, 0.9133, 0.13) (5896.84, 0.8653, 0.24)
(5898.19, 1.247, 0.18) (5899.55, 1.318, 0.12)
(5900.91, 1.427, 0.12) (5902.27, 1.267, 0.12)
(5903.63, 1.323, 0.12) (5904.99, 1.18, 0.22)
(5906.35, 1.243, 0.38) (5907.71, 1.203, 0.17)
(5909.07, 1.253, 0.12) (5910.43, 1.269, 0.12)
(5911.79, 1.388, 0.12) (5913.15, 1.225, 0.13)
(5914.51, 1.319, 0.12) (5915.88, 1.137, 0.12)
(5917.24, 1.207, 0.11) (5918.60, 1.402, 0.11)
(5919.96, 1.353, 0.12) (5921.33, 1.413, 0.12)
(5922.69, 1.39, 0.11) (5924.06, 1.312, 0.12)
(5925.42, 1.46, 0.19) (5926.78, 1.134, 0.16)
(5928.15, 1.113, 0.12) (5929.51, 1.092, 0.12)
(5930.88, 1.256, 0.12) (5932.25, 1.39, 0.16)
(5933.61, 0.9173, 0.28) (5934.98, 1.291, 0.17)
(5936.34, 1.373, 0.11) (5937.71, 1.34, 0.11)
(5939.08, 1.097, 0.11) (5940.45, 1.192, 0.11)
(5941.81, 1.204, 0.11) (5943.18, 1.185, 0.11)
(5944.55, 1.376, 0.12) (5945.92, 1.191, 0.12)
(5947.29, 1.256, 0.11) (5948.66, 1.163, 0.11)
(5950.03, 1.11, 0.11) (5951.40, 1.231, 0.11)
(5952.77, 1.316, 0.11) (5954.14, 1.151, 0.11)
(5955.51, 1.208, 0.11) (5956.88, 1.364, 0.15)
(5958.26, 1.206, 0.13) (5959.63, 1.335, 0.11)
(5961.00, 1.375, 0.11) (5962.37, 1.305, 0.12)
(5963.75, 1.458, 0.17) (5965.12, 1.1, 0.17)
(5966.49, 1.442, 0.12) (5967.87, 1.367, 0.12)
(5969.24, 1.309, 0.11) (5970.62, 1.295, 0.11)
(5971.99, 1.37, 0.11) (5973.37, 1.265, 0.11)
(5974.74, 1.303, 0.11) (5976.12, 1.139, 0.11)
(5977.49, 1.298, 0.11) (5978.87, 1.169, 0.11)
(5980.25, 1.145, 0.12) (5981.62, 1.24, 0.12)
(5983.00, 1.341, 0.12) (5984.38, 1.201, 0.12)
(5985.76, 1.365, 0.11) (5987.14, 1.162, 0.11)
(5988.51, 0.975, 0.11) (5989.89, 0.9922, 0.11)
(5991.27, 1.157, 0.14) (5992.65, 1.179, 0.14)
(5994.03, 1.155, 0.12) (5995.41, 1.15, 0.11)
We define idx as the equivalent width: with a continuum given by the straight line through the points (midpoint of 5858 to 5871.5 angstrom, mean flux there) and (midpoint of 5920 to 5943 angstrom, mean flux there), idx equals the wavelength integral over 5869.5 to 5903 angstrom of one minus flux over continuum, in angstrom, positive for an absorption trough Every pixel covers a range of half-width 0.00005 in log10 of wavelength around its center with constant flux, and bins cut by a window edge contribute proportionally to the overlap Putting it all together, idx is 1.15 angstrom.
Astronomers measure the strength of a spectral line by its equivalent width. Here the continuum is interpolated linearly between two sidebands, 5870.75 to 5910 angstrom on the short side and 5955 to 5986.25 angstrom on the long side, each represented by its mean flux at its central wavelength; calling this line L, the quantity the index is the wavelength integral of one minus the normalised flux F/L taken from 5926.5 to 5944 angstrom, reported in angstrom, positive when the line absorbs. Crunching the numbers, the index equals 1.1 angstrom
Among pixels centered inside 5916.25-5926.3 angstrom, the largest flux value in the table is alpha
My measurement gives 1.46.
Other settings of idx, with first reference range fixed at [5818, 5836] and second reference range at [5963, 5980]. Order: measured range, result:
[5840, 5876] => 1.0 angstrom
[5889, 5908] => 2.2 angstrom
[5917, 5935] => 0.7 angstrom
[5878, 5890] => 0.2 angstrom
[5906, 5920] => 0.6 angstrom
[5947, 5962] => 0.6 angstrom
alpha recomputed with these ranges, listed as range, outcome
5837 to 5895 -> 1.622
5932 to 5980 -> 1.458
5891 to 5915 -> 1.427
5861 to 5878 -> 1.557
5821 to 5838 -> 1.654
